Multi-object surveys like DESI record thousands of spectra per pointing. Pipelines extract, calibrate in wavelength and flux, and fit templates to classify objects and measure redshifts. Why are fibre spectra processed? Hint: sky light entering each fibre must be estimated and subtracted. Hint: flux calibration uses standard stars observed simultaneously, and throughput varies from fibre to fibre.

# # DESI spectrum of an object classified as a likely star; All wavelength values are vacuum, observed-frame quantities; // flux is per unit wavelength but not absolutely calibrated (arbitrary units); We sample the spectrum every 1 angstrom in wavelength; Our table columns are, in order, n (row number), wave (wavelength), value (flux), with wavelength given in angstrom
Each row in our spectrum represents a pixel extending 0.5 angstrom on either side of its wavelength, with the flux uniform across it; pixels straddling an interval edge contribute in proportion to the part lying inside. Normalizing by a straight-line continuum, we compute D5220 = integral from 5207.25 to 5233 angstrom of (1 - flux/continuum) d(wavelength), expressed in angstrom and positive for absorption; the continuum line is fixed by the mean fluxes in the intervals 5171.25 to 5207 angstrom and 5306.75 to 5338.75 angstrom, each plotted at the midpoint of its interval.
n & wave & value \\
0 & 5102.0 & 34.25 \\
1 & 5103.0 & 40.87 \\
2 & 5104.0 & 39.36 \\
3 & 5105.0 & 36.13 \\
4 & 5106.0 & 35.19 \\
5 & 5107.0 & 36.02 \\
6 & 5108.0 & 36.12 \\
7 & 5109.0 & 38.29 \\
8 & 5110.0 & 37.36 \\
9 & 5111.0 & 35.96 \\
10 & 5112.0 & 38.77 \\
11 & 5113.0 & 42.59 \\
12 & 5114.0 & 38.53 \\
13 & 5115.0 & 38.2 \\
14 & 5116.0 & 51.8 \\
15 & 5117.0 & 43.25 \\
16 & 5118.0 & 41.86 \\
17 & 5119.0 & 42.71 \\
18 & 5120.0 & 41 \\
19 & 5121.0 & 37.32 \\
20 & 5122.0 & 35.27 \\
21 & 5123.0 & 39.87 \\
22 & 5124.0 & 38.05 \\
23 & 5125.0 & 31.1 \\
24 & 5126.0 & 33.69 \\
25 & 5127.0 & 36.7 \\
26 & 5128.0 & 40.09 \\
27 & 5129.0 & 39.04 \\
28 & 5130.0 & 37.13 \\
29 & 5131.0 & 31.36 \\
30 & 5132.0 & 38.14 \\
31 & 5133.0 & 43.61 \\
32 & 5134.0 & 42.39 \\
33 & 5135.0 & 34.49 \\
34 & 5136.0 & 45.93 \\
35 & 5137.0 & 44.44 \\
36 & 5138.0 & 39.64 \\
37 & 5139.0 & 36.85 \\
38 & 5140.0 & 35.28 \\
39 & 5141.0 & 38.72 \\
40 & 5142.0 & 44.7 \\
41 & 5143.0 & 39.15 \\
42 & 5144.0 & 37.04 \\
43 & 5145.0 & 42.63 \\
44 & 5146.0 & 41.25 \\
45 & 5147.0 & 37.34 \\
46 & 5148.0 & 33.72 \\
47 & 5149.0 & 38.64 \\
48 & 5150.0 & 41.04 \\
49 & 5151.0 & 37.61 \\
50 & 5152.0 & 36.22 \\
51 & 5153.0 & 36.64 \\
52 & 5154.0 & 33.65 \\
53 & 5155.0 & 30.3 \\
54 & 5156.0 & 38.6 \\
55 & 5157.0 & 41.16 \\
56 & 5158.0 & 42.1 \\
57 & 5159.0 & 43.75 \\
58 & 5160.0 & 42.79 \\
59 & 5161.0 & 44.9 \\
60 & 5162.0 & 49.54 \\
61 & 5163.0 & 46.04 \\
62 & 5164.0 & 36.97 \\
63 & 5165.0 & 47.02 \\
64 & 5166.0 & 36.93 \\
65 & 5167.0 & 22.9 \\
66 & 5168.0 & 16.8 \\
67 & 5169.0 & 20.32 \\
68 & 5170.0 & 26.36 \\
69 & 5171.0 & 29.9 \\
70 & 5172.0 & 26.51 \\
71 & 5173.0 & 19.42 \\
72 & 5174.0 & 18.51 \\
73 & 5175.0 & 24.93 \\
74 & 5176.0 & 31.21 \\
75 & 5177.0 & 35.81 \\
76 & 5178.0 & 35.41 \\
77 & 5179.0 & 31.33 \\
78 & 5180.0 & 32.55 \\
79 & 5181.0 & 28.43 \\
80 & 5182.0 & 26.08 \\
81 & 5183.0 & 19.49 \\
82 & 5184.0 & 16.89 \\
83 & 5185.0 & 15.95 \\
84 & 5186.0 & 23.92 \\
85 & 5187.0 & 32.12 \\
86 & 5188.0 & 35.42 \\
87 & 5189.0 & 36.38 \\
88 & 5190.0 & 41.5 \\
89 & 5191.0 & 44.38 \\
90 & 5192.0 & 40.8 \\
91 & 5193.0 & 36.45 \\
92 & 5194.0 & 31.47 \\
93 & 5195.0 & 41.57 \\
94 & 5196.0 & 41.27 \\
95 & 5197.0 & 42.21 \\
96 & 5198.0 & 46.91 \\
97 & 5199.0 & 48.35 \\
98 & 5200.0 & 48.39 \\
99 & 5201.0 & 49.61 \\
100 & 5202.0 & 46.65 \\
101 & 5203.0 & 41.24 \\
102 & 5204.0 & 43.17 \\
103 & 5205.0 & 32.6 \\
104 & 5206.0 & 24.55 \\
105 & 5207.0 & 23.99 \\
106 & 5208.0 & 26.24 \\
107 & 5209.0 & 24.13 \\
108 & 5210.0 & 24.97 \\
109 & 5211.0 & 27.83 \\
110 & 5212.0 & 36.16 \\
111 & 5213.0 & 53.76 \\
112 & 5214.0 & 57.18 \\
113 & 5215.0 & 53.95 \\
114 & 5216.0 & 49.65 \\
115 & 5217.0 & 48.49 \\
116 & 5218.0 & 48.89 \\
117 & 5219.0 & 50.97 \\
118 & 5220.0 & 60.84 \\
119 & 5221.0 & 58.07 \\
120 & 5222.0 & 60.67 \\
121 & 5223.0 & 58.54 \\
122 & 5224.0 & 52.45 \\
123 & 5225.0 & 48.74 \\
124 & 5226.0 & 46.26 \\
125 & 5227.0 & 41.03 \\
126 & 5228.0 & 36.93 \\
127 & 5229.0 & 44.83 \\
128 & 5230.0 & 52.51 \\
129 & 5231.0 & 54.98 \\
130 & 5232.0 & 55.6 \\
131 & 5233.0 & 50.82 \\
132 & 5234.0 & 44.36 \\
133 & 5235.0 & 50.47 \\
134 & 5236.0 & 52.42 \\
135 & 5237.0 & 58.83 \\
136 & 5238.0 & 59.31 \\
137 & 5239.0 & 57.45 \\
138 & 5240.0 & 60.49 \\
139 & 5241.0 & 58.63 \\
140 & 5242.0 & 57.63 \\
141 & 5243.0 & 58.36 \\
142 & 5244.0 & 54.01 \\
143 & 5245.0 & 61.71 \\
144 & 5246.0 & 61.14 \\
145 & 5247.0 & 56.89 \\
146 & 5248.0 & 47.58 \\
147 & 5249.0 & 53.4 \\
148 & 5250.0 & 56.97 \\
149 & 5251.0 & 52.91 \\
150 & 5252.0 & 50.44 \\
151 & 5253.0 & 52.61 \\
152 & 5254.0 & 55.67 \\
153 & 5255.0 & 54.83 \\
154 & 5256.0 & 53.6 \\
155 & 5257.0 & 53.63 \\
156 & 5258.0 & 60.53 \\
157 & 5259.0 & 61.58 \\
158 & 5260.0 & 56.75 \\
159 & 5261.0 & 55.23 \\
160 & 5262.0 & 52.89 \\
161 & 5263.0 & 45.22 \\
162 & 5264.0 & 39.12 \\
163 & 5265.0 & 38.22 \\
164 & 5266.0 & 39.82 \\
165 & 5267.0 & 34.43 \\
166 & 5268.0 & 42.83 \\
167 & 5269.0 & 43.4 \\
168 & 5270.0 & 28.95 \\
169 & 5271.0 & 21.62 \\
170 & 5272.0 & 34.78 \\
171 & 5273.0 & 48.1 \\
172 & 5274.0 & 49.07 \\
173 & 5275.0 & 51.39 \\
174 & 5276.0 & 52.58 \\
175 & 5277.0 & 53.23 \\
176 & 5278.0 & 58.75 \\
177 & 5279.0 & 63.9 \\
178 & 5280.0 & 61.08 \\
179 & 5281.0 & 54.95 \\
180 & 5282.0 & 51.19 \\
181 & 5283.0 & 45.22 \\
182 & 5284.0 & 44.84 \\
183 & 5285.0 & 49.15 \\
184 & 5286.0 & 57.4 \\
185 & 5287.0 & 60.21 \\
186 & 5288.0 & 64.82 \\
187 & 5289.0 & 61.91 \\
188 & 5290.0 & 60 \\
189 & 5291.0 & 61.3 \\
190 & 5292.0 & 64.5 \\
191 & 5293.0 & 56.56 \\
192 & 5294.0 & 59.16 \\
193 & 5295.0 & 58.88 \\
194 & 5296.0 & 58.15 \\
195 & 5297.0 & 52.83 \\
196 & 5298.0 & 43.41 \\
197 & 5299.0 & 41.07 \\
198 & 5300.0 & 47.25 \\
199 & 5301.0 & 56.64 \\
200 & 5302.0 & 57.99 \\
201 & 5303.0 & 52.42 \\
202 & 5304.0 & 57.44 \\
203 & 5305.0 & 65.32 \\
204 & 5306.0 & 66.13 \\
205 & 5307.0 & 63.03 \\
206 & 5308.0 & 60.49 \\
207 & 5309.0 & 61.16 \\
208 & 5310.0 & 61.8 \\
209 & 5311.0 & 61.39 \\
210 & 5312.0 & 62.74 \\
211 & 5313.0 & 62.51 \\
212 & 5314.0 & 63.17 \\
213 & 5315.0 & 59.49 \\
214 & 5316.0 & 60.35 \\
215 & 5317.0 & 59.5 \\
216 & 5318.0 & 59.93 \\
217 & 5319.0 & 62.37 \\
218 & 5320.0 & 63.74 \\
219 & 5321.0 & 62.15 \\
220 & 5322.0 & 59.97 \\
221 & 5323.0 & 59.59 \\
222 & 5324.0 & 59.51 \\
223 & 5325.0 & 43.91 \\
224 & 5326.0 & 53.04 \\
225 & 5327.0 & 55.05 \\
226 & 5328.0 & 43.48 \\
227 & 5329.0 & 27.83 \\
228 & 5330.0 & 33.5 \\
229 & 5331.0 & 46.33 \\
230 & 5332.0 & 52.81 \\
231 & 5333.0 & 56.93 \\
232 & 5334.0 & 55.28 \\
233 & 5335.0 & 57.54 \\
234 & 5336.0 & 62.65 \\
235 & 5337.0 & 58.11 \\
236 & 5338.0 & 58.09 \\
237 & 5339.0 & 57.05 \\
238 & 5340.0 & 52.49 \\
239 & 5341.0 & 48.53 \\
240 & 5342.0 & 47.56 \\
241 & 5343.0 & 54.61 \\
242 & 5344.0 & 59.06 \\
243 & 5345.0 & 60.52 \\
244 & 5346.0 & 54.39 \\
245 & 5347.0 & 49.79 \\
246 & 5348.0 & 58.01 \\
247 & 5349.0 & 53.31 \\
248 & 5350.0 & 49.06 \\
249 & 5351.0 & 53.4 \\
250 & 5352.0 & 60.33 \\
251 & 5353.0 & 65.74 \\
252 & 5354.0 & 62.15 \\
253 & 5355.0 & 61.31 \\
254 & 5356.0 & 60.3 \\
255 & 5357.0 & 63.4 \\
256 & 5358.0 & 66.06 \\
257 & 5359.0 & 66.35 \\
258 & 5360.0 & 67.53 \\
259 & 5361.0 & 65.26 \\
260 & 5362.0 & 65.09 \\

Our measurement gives -5.0 angstrom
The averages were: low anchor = 33.9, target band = 46.8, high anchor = 56.4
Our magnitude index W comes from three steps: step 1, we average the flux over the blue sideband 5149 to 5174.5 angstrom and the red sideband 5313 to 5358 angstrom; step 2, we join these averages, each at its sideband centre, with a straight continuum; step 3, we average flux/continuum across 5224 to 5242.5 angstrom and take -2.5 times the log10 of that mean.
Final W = -0.190 mag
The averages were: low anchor 34.7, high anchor 55.8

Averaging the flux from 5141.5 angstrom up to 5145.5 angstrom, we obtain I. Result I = 40.9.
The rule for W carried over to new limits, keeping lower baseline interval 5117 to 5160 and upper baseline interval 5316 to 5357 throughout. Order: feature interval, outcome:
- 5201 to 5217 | 0.16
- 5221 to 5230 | -0.08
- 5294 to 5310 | -0.08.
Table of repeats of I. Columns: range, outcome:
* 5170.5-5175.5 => 23.9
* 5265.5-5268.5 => 39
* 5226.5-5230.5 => 43.8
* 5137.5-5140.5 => 37.3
